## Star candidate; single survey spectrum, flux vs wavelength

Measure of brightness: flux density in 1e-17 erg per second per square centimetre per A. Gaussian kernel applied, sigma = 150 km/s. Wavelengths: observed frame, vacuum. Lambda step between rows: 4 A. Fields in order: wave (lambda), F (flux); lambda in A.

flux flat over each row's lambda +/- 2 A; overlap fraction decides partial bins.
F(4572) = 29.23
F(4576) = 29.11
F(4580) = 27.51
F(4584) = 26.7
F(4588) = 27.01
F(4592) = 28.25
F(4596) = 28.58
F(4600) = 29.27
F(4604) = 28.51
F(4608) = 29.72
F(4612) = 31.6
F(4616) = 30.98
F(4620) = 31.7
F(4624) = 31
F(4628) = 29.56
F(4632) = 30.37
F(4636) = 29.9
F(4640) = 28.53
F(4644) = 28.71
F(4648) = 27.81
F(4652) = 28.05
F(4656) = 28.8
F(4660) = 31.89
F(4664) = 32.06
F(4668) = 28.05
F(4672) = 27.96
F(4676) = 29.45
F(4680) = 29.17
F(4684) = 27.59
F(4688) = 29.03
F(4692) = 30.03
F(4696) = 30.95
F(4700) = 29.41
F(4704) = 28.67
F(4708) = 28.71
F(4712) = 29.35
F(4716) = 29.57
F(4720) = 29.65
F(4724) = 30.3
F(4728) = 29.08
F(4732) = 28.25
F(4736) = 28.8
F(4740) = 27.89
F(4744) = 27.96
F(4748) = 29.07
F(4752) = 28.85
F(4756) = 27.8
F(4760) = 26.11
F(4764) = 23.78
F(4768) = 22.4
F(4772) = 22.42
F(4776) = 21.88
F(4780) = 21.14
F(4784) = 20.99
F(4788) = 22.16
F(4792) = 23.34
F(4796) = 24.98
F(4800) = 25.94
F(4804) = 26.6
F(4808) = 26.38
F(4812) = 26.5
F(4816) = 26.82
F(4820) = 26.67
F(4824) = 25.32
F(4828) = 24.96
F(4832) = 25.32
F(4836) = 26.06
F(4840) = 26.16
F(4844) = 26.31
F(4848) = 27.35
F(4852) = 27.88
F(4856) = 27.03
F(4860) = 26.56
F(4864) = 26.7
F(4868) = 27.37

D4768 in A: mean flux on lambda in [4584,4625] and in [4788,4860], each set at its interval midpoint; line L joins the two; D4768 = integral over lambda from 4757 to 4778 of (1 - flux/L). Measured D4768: 2.63 A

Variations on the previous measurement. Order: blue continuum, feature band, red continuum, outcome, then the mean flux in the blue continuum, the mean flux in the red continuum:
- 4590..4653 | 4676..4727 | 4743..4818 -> -4.0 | 29.6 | 25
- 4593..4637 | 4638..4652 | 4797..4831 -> 0.6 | 30.1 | 26.1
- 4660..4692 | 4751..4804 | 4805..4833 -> 5.9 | 29.3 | 26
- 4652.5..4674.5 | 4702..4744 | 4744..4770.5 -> -2.1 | 29.6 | 26.4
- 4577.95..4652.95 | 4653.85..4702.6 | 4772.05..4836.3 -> -3.3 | 29.2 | 24.6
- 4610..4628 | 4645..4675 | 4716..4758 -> 1.1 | 31.1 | 28.8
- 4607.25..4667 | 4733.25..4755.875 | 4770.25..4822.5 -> -2.0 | 30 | 24.3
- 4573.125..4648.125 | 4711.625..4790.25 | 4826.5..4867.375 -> 3.8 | 29.2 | 26.5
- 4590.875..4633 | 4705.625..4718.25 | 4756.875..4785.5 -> -1.8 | 30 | 22.9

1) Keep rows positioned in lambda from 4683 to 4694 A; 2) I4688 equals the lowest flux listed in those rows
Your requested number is 27.59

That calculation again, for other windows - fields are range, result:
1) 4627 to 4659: 27.81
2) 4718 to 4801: 20.99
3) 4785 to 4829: 22.16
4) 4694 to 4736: 28.25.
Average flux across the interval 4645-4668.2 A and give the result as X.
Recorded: 29.5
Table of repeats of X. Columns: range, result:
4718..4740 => 29.1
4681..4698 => 29.4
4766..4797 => 22.3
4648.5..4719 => 29.3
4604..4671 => 29.8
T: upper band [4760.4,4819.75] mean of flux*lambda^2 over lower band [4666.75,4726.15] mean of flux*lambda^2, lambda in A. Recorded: 0.86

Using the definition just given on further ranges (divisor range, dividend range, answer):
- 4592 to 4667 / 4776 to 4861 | 0.92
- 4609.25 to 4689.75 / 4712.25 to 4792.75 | 0.92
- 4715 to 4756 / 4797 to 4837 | 0.93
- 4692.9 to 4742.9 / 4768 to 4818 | 0.85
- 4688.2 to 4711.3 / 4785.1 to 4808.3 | 0.87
